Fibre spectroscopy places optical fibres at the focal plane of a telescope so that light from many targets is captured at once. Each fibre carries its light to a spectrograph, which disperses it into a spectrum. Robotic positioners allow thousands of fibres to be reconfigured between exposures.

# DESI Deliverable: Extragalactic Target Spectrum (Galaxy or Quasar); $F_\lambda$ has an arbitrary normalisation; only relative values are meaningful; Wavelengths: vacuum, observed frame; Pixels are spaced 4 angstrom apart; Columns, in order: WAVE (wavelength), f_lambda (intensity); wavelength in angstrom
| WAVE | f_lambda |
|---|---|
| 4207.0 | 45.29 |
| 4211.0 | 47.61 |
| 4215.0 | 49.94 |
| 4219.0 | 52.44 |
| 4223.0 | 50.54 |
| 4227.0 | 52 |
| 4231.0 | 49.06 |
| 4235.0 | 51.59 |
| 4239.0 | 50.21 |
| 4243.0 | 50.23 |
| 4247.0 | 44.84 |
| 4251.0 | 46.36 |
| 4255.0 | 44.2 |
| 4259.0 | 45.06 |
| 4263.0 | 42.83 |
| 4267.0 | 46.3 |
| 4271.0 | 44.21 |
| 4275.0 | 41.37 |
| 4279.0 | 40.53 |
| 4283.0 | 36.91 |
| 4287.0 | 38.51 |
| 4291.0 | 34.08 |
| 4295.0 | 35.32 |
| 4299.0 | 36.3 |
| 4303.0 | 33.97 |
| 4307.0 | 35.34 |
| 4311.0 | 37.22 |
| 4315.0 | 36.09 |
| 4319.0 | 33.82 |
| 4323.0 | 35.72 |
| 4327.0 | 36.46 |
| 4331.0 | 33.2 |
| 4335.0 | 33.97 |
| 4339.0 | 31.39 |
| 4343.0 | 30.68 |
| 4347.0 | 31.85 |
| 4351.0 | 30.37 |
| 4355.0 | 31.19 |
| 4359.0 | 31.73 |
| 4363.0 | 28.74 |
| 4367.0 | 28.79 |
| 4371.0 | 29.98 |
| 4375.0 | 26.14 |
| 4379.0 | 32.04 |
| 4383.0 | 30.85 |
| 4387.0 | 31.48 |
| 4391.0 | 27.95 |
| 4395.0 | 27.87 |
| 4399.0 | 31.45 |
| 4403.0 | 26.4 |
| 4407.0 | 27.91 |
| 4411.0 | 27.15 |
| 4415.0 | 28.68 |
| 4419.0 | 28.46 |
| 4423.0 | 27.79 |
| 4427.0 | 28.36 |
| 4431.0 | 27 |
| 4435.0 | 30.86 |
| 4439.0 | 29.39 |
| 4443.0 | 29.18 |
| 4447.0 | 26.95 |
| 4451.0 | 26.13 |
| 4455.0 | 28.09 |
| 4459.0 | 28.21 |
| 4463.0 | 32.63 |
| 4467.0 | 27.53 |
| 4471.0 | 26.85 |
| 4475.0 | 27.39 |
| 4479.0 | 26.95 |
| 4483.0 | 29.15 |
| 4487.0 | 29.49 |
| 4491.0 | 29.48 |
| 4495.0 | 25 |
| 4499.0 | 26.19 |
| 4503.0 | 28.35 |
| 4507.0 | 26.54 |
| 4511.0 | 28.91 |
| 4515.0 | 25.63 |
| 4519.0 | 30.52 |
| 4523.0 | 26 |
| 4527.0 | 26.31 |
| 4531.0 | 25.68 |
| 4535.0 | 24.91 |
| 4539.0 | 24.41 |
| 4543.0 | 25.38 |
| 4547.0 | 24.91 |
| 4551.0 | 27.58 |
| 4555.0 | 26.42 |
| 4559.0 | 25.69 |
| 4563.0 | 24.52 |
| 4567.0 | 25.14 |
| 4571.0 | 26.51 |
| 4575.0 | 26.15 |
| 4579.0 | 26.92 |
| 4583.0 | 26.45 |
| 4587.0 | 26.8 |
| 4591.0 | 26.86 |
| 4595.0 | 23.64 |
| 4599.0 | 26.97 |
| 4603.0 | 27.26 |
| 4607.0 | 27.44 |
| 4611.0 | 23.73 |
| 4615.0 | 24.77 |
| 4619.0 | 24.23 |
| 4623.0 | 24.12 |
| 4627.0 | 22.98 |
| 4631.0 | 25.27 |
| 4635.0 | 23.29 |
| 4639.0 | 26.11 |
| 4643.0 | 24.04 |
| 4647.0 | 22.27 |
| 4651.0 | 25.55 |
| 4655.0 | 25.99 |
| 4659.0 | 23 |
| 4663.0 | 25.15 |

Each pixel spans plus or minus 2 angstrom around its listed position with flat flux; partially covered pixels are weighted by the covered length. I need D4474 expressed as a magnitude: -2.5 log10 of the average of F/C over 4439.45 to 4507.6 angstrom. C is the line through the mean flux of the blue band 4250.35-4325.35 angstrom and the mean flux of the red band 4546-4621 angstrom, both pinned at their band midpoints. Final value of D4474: 0.10 mag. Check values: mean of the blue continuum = 39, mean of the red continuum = 25.9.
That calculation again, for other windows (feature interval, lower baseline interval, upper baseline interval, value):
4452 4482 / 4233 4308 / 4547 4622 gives 0.14 mag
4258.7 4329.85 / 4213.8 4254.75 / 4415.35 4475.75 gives 0.14 mag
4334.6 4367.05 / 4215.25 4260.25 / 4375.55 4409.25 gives 0.12 mag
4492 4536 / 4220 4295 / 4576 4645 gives 0.14 mag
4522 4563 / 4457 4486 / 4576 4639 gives 0.05 mag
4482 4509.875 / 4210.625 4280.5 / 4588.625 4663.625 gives 0.17 mag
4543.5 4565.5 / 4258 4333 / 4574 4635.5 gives 0.07 mag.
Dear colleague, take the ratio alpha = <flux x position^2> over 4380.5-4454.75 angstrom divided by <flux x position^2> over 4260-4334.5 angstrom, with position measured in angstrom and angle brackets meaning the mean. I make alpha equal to 0.80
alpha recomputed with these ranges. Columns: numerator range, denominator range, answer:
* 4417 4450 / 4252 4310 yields 0.77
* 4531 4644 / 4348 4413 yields 0.95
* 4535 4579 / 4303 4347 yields 0.83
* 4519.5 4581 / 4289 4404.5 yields 0.88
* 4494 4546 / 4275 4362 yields 0.84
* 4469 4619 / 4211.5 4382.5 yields 0.77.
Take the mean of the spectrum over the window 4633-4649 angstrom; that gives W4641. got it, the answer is 23.9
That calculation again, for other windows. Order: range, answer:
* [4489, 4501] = 26.9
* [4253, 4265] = 44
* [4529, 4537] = 25.3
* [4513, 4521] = 28.1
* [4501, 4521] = 28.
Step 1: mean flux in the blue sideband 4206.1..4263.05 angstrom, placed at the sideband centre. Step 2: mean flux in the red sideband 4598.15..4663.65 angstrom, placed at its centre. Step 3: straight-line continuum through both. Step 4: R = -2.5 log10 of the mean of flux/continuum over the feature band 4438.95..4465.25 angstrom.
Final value 0.23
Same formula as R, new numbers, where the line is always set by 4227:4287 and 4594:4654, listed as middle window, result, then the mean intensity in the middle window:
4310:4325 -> 0.18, 35.6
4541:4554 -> 0.12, 26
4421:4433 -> 0.28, 27.7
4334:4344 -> 0.26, 32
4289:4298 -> 0.23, 34.9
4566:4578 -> 0.07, 26.1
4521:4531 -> 0.16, 26.1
